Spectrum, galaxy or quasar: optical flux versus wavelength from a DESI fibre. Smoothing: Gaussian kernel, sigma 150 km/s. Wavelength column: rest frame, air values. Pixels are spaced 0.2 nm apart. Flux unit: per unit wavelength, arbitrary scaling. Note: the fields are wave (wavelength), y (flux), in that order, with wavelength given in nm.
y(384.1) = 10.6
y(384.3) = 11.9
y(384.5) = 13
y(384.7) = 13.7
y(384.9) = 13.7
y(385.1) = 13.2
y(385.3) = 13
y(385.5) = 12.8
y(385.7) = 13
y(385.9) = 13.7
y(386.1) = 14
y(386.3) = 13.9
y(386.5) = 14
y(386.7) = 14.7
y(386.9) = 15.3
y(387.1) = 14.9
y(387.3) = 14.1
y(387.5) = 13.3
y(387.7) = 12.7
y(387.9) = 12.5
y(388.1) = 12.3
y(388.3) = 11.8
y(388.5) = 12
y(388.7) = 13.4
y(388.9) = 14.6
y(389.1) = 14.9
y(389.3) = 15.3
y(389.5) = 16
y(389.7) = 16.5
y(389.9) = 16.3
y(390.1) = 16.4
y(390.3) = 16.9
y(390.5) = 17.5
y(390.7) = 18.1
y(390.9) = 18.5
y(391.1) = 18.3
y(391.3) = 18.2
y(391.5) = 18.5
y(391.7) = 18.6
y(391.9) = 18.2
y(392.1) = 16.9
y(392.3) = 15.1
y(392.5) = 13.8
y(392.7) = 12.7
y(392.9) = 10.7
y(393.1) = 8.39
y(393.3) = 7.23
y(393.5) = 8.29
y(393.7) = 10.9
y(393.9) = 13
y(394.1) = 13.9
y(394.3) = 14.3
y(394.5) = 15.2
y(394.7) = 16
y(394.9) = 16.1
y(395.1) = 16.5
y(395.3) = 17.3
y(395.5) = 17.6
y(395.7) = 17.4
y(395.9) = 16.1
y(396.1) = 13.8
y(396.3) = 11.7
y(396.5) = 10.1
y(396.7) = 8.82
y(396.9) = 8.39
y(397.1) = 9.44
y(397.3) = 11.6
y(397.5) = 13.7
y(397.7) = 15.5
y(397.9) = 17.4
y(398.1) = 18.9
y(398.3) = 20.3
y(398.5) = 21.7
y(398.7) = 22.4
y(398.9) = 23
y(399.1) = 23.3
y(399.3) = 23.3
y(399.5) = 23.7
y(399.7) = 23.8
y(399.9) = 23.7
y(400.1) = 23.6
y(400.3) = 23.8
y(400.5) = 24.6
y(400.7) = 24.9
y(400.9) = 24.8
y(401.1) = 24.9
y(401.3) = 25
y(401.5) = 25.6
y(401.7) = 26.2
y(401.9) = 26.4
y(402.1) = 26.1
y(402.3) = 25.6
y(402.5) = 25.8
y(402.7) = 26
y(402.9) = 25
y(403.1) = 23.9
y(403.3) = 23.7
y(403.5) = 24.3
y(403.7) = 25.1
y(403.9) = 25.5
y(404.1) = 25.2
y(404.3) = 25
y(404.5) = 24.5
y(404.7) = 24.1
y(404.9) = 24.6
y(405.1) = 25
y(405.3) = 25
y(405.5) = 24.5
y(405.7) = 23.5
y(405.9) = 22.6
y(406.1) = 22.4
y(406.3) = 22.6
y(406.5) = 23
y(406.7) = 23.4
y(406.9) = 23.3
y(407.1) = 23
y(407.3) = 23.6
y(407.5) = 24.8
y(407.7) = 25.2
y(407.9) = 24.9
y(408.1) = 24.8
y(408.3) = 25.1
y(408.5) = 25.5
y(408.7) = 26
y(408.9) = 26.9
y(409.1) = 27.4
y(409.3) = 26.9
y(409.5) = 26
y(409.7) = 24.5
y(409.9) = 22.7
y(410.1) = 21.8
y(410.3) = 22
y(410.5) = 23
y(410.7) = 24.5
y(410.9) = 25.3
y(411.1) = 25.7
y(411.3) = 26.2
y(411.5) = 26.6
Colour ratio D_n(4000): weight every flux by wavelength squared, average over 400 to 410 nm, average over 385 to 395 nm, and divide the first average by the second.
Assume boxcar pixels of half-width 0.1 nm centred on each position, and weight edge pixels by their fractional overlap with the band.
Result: 1.9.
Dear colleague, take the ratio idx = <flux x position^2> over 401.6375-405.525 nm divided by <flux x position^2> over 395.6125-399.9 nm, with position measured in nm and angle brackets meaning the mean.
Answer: 1.51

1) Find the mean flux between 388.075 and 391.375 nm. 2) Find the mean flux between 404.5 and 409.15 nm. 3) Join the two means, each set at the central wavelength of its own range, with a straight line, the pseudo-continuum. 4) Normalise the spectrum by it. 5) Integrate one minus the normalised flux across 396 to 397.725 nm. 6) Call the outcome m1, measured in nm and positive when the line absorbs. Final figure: 0.72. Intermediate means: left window 15.8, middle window 11.3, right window 24.4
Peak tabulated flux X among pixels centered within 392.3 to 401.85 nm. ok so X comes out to 26.2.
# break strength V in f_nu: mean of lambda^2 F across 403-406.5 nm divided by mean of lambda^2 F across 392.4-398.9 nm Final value 1.8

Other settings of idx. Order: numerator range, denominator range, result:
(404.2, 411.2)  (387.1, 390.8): 1.82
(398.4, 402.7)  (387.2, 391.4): 1.70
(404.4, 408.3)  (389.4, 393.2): 1.61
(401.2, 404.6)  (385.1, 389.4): 2.01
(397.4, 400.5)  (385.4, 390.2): 1.60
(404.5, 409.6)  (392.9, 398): 1.99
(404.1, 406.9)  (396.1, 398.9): 1.67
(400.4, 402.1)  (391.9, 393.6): 2.20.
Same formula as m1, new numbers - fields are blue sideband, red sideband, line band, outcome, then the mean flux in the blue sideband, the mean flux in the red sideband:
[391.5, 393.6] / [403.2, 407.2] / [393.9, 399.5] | 0.234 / 13.3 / 24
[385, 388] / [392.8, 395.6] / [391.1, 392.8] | -0.411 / 13.7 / 13.2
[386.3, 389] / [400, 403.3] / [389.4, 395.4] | 0.719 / 13.5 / 25.1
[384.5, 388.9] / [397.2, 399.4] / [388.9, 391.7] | -0.322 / 13.4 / 19.2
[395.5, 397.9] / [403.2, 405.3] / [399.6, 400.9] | -0.403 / 12.8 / 24.7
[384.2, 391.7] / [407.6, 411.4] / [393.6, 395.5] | 0.313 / 14.7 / 25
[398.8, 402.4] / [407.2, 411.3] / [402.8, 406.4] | 0.066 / 24.6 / 24.9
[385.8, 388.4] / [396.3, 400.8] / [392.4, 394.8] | 0.656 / 13.6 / 18.7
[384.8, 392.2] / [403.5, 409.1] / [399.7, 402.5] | -0.422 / 15.1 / 24.5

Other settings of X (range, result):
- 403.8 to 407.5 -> 25.5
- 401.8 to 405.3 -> 26.4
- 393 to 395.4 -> 17.3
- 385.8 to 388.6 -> 15.3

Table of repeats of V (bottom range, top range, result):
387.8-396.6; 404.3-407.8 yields 1.74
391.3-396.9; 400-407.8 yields 1.85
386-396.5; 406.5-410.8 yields 1.82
